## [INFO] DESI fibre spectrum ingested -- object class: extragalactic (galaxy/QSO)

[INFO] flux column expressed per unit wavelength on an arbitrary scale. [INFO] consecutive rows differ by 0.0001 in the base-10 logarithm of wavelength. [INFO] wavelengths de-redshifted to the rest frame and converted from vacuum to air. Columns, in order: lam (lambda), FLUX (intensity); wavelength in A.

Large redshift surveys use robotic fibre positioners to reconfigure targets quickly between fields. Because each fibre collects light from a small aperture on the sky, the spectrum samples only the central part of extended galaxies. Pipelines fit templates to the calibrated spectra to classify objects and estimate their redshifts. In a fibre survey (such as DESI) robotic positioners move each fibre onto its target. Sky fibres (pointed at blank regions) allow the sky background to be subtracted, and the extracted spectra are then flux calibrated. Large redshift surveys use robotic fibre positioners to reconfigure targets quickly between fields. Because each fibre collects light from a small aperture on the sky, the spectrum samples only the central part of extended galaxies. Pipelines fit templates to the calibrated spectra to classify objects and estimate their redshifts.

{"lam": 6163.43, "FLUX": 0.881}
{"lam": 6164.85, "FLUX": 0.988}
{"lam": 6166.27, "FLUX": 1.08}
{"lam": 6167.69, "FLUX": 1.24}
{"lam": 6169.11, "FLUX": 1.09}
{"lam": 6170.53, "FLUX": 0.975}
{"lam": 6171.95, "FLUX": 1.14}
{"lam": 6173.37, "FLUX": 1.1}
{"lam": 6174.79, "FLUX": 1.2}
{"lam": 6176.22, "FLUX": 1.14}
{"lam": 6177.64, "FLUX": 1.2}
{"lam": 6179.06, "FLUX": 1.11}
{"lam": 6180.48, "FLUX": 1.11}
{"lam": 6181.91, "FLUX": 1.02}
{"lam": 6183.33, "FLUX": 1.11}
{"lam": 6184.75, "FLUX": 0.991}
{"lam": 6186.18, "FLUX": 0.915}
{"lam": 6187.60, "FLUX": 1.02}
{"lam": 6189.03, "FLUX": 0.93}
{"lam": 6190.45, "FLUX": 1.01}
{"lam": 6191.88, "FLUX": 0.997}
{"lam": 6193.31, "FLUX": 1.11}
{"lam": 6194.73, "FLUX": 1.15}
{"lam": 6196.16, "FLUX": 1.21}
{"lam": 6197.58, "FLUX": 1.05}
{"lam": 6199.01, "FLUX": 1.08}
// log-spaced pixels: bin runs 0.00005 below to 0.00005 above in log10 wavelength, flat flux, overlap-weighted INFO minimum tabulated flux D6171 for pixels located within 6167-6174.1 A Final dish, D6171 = 0.975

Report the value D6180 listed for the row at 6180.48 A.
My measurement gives 1.11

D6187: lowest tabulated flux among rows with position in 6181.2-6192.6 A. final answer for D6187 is 0.915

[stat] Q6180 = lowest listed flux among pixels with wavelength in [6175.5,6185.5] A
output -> 0.991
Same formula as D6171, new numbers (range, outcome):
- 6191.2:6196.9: 0.997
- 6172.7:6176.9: 1.1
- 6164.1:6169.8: 0.988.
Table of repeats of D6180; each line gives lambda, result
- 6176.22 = 1.14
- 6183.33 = 1.11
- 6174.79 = 1.2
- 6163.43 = 0.881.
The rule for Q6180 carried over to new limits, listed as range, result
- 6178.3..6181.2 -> 1.11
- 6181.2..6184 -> 1.02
